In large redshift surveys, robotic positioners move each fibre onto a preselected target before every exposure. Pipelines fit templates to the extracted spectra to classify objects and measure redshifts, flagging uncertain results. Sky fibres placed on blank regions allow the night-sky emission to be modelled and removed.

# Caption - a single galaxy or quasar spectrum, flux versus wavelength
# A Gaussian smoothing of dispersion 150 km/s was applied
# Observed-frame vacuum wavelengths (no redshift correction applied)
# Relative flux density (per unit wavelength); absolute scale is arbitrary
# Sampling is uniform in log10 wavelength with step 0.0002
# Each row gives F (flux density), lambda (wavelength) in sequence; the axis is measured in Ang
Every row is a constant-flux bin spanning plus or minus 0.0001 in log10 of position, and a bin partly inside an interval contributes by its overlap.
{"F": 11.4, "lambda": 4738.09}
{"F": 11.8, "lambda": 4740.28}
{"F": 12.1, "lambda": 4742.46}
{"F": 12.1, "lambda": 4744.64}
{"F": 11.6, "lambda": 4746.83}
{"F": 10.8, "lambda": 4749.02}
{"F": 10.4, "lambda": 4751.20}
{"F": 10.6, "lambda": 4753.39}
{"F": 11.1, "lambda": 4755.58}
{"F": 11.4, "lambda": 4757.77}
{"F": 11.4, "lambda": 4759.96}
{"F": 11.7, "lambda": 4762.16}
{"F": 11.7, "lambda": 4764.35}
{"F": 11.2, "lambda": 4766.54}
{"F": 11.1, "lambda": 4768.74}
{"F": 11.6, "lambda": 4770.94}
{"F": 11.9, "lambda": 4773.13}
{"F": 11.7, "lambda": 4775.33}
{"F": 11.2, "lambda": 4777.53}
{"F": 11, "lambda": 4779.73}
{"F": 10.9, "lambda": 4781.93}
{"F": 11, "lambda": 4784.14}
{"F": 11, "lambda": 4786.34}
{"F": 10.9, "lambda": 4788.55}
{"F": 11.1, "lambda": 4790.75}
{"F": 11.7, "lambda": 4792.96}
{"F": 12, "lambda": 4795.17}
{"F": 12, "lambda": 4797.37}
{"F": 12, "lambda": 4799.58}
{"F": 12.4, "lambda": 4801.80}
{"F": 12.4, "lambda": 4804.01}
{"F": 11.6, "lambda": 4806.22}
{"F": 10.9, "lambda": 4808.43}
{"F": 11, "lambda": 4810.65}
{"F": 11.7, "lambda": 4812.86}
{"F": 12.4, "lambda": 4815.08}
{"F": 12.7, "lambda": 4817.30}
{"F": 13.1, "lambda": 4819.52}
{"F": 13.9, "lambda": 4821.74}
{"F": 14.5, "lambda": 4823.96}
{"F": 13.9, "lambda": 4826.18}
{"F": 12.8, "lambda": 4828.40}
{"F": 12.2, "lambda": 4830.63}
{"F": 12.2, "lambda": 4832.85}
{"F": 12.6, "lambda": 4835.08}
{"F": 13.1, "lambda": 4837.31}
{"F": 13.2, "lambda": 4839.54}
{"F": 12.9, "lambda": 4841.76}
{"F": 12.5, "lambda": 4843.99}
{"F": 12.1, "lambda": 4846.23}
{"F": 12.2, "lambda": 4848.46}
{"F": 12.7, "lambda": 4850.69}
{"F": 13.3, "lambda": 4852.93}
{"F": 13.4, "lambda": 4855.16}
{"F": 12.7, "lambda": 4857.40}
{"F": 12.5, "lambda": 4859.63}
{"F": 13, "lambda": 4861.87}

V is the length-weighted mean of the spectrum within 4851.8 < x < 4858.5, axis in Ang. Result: 13.1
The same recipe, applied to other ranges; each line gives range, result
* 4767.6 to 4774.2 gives 11.5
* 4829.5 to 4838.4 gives 12.5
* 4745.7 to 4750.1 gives 11.2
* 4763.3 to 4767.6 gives 11.5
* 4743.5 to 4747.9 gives 11.9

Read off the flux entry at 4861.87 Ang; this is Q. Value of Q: 13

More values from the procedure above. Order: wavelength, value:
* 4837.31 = 13.1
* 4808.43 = 10.9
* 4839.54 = 13.2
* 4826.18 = 13.9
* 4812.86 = 11.7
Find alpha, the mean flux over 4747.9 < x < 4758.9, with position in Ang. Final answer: 10.9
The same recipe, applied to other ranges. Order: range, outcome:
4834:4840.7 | 13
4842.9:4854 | 12.5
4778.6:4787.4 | 11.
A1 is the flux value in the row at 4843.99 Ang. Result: 12.5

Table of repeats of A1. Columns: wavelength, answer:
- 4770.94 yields 11.6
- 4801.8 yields 12.4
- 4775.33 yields 11.7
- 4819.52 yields 13.1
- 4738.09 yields 11.4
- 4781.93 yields 10.9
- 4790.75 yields 11.1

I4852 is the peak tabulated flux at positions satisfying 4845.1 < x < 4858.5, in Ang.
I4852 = 13.4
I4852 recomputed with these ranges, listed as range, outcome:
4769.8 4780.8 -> 11.9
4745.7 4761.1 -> 11.6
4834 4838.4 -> 13.1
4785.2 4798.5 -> 12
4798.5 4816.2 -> 12.4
